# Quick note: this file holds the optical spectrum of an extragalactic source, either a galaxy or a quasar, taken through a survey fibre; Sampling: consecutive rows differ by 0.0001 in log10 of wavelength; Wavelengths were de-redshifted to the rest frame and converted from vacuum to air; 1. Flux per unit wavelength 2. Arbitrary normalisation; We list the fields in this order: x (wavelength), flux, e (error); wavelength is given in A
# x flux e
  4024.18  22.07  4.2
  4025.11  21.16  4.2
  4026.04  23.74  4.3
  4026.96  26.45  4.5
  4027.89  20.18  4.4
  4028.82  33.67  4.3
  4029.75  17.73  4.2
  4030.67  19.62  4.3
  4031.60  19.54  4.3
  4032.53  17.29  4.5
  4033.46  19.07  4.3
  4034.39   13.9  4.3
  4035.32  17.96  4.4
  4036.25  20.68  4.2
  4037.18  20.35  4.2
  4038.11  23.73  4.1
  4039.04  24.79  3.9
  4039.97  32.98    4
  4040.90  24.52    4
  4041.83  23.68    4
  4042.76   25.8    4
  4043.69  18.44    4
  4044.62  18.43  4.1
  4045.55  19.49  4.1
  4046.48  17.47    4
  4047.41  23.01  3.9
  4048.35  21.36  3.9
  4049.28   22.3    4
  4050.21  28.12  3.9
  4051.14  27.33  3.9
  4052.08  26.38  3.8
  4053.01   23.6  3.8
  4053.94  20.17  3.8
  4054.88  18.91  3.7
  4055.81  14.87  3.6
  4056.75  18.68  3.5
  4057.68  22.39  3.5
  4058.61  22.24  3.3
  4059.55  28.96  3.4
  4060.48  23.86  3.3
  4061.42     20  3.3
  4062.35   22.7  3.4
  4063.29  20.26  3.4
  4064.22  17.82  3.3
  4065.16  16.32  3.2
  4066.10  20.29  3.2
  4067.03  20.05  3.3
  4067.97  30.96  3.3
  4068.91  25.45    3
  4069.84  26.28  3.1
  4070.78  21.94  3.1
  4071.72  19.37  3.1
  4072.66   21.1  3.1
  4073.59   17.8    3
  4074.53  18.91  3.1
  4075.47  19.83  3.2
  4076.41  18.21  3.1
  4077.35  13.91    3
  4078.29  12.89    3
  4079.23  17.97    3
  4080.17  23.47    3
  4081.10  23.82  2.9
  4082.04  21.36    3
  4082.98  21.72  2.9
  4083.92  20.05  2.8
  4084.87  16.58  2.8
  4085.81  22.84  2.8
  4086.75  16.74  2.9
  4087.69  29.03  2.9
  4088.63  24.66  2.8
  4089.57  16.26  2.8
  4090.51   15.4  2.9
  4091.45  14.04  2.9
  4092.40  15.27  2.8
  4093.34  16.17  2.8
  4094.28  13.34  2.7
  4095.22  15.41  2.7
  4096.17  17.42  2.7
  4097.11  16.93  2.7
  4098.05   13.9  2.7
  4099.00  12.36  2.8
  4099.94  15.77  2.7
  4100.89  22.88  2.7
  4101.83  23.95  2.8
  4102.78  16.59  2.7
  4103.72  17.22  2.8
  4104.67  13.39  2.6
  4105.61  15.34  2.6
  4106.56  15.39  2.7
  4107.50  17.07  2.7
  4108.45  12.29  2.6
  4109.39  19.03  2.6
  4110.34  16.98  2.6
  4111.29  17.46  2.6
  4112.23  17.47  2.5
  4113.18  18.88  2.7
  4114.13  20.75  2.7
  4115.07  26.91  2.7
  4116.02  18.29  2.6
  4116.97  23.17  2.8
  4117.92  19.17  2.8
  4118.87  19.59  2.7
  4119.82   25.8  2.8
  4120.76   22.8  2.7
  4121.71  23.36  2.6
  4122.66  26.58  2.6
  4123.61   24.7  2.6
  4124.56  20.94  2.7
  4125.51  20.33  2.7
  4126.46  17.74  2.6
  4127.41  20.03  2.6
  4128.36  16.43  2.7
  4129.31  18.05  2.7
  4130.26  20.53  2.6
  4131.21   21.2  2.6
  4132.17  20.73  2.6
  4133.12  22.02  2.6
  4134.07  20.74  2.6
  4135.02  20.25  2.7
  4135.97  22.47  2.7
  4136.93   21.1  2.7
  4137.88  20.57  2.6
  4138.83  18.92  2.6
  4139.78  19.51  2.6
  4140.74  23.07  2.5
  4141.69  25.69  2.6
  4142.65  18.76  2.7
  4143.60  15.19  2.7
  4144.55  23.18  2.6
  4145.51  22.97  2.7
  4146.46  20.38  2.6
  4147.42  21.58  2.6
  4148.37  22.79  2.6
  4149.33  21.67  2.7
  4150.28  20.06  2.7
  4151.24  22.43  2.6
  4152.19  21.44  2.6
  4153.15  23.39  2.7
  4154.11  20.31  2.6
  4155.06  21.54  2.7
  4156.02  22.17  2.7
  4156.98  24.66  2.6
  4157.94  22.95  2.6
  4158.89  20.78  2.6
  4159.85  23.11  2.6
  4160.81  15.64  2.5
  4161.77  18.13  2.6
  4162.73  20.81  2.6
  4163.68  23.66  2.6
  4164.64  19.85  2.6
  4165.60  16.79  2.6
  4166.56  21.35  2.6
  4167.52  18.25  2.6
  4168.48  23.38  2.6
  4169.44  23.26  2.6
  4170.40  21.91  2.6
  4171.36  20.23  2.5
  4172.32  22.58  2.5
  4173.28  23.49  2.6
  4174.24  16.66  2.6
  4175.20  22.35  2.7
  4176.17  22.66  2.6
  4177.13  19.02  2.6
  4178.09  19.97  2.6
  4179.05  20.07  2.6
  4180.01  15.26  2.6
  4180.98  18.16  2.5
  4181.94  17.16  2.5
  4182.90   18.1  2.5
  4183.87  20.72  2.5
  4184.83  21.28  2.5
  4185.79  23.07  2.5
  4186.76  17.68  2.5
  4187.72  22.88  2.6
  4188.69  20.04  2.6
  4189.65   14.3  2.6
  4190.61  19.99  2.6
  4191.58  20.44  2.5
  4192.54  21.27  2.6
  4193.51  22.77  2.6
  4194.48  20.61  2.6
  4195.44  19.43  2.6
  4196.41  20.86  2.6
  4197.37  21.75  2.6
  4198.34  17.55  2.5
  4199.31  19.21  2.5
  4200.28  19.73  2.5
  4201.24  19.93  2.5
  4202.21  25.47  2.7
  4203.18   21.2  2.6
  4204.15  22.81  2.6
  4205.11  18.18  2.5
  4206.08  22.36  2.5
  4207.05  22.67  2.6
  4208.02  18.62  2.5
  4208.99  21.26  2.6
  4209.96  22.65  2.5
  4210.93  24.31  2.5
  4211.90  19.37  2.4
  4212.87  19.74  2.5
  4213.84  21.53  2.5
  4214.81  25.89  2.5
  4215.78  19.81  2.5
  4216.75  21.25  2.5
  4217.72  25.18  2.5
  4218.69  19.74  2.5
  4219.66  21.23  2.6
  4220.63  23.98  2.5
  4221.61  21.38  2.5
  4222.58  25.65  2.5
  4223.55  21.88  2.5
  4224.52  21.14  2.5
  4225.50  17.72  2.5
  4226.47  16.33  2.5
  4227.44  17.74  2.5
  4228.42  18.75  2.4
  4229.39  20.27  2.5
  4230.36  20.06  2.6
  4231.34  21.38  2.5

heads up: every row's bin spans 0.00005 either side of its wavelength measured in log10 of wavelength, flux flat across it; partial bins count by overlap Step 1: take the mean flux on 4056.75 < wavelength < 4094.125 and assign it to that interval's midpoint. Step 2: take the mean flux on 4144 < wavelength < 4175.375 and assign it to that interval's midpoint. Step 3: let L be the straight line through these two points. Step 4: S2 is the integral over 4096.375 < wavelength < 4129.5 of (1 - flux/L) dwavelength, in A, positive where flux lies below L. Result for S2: 2.73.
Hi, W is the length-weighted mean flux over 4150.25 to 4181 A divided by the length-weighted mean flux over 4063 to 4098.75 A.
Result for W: 1.1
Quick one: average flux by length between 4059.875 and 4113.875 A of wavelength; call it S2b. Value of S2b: 18.8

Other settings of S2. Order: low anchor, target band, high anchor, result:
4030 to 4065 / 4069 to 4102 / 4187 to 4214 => 3.94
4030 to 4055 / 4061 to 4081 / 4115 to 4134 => 1.21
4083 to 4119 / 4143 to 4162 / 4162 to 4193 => -1.71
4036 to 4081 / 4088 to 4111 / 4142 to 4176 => 5.14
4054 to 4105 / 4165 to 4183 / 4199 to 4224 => 0.87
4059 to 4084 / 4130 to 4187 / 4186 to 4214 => -0.15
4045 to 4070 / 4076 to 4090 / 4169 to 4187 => 1.12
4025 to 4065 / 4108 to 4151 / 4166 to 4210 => 0.74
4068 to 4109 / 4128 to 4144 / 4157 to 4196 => -0.72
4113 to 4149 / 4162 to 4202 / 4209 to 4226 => 2.55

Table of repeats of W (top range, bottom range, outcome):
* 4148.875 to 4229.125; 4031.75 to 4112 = 1.04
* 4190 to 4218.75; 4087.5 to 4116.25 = 1.21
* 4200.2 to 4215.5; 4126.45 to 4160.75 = 1.03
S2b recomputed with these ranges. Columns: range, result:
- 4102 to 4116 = 17.7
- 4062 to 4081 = 20.3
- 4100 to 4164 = 20.5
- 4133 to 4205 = 20.7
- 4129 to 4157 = 21.2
